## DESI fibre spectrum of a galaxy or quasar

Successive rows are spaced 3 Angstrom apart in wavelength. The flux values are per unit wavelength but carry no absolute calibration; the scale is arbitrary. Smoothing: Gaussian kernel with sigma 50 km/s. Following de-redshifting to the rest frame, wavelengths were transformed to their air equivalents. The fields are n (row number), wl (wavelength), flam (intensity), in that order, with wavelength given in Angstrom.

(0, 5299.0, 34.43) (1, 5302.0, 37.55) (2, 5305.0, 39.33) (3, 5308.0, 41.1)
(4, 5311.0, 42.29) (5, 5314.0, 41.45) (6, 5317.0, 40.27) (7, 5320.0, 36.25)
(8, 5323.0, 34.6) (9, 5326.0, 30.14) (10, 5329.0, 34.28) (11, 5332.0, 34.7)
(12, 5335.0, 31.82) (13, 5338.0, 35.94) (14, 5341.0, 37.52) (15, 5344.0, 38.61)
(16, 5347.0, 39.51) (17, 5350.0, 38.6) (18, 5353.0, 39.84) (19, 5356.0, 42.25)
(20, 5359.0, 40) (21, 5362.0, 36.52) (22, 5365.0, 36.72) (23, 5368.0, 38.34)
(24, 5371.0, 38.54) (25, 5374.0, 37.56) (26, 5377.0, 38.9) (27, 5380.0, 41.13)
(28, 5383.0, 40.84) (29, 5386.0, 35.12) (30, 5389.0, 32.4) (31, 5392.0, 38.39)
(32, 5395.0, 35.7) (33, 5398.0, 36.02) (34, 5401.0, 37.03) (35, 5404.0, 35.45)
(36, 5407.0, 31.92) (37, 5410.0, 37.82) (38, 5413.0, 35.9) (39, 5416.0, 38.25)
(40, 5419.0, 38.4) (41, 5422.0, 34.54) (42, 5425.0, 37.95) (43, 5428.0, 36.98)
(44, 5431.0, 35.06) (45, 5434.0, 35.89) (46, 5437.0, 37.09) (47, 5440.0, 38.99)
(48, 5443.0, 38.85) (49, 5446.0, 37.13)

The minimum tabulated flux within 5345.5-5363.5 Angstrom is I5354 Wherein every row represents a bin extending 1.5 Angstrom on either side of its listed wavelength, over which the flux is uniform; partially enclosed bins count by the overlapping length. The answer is 36.52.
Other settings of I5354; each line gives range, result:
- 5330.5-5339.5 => 31.82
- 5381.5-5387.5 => 35.12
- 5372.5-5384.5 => 37.56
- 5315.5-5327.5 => 30.14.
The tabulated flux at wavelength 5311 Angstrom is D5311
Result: 42.29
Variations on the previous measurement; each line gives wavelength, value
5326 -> 30.14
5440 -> 38.99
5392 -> 38.39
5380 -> 41.13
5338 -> 35.94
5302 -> 37.55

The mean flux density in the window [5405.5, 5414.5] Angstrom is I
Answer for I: 35.2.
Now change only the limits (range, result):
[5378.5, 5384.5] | 41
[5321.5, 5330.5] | 33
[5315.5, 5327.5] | 35.3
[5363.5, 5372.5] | 37.9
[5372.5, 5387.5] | 38.7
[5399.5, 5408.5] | 34.8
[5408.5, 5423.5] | 37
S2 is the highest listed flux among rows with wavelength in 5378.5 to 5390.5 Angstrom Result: 41.13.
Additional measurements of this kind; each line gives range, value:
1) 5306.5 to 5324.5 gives 42.29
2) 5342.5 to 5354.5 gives 39.84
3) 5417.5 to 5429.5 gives 38.4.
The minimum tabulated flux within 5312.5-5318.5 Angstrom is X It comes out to 40.27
